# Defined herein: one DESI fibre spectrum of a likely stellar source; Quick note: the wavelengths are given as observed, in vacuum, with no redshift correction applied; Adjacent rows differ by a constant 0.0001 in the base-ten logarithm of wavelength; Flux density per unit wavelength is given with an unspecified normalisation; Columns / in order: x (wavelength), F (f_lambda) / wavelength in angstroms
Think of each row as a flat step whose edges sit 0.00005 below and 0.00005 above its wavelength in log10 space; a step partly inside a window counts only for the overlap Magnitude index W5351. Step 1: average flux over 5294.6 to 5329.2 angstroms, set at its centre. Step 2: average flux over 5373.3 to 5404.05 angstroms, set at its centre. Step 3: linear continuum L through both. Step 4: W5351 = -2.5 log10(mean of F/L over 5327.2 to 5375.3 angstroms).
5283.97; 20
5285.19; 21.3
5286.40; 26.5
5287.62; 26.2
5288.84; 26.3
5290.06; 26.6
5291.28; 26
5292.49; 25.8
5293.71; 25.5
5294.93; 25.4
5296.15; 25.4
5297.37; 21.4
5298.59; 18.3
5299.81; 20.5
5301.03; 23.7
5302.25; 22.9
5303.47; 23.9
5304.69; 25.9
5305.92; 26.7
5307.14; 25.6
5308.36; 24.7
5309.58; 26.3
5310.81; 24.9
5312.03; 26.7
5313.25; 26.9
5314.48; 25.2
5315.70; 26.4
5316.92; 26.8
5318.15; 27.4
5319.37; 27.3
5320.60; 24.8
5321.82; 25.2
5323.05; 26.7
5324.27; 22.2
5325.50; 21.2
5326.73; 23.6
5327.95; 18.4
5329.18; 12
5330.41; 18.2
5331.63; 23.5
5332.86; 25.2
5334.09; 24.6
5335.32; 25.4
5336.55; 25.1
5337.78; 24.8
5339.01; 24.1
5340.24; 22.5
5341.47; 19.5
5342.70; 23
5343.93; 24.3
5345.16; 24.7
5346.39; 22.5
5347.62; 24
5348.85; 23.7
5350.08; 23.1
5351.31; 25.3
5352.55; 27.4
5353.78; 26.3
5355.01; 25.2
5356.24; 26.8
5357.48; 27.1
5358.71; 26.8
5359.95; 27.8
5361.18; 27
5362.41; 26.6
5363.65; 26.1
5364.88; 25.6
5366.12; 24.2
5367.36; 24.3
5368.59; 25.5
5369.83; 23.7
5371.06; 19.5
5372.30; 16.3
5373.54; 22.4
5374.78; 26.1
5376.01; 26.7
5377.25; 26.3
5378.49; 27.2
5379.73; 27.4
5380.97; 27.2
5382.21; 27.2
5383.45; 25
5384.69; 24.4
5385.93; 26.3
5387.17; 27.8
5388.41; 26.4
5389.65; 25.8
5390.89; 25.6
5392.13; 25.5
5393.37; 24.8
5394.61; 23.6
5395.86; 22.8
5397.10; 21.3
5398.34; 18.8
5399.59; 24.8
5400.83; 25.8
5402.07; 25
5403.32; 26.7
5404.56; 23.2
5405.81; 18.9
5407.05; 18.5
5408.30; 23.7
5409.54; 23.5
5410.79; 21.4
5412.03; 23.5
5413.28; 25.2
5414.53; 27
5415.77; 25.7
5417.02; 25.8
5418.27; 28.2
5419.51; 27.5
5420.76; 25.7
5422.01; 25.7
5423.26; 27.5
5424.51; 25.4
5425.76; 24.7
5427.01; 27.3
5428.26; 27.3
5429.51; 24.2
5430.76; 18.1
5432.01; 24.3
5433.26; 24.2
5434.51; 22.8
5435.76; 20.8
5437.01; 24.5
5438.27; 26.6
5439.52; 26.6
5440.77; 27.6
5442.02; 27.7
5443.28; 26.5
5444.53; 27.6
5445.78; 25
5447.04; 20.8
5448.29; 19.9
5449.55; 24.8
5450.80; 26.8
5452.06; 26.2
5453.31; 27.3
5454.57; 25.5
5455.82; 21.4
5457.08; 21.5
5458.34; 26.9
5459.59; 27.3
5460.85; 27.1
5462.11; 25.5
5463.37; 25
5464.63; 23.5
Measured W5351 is 0.04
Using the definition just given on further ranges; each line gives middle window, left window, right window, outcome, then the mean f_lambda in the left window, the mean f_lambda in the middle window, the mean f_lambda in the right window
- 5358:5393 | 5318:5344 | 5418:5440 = -0.064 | 23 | 25.4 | 25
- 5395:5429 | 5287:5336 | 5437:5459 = 0.021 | 24.2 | 24.5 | 25.2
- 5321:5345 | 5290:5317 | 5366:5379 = 0.078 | 24.8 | 22.7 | 23.8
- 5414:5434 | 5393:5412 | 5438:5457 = -0.068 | 22.8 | 25.5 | 25.2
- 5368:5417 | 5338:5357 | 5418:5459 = 0.014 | 24.2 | 24.3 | 25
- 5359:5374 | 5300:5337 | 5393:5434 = 0.003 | 24.2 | 24.2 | 24.2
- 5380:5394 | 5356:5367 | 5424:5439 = -0.020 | 26.4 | 26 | 24.2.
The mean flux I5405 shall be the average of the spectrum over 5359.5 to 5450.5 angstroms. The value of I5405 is 24.7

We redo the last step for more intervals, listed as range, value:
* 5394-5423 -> 24.1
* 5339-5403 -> 24.8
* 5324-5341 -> 22.2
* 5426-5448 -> 24.7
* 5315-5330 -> 23.4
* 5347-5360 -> 25.7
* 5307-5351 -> 23.9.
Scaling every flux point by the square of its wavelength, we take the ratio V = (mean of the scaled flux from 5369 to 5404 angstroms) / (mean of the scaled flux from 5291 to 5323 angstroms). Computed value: 1.02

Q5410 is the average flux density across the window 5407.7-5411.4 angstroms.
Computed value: 22.9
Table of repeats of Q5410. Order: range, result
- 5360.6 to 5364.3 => 26.6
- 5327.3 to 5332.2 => 18.1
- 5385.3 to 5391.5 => 26.4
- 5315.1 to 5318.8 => 26.9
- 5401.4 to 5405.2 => 24.9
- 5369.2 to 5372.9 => 19.9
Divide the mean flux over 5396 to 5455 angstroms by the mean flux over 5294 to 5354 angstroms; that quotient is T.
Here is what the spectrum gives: 1.03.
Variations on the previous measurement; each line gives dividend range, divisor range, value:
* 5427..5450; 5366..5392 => 0.98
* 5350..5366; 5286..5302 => 1.08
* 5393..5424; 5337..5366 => 0.97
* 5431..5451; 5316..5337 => 1.05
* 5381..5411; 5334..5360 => 0.98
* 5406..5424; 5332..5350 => 1.04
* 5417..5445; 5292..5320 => 1.02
